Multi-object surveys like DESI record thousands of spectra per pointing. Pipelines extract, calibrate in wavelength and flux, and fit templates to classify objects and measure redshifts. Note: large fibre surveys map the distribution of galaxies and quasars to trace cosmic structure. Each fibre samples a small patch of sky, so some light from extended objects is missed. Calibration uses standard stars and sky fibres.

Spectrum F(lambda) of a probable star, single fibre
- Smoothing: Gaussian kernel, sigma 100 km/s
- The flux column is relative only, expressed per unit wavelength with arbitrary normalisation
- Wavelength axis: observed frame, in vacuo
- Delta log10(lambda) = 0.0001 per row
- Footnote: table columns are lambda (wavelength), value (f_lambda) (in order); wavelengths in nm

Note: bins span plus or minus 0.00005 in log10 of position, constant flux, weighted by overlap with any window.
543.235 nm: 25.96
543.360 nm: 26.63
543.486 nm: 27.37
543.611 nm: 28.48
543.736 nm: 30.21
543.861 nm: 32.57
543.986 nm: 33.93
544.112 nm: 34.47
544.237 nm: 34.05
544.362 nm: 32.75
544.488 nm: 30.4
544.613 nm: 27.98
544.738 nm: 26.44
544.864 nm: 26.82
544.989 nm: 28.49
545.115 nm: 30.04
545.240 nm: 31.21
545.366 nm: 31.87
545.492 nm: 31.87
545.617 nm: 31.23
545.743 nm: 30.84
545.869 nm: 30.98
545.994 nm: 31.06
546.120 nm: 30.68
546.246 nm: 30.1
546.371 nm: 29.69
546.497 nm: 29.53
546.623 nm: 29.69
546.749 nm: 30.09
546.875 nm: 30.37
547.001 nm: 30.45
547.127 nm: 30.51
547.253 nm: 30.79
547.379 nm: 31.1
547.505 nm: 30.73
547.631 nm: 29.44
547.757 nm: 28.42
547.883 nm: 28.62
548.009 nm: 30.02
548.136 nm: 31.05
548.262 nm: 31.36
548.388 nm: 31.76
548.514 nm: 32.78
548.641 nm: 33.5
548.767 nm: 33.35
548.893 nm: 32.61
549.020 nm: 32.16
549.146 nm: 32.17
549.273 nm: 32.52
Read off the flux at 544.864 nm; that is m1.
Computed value 26.82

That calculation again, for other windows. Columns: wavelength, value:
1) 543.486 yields 27.37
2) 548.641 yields 33.5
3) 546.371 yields 29.69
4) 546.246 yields 30.1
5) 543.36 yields 26.63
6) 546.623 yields 29.69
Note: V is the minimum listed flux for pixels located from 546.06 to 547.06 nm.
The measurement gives 29.53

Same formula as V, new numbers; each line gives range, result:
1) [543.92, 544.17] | 33.93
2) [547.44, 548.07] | 28.42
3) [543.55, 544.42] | 28.48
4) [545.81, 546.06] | 30.98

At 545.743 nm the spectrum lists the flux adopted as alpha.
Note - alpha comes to 30.84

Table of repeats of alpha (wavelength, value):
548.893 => 32.61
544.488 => 30.4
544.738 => 26.44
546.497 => 29.53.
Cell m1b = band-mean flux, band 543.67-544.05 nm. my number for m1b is 32.2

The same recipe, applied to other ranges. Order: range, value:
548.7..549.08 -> 32.7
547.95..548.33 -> 30.8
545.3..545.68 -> 31.6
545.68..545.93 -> 30.8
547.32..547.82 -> 29.9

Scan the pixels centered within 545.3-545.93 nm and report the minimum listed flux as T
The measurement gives 30.84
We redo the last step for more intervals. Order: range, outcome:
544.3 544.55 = 30.4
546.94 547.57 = 30.45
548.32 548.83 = 31.76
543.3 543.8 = 26.63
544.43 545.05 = 26.44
